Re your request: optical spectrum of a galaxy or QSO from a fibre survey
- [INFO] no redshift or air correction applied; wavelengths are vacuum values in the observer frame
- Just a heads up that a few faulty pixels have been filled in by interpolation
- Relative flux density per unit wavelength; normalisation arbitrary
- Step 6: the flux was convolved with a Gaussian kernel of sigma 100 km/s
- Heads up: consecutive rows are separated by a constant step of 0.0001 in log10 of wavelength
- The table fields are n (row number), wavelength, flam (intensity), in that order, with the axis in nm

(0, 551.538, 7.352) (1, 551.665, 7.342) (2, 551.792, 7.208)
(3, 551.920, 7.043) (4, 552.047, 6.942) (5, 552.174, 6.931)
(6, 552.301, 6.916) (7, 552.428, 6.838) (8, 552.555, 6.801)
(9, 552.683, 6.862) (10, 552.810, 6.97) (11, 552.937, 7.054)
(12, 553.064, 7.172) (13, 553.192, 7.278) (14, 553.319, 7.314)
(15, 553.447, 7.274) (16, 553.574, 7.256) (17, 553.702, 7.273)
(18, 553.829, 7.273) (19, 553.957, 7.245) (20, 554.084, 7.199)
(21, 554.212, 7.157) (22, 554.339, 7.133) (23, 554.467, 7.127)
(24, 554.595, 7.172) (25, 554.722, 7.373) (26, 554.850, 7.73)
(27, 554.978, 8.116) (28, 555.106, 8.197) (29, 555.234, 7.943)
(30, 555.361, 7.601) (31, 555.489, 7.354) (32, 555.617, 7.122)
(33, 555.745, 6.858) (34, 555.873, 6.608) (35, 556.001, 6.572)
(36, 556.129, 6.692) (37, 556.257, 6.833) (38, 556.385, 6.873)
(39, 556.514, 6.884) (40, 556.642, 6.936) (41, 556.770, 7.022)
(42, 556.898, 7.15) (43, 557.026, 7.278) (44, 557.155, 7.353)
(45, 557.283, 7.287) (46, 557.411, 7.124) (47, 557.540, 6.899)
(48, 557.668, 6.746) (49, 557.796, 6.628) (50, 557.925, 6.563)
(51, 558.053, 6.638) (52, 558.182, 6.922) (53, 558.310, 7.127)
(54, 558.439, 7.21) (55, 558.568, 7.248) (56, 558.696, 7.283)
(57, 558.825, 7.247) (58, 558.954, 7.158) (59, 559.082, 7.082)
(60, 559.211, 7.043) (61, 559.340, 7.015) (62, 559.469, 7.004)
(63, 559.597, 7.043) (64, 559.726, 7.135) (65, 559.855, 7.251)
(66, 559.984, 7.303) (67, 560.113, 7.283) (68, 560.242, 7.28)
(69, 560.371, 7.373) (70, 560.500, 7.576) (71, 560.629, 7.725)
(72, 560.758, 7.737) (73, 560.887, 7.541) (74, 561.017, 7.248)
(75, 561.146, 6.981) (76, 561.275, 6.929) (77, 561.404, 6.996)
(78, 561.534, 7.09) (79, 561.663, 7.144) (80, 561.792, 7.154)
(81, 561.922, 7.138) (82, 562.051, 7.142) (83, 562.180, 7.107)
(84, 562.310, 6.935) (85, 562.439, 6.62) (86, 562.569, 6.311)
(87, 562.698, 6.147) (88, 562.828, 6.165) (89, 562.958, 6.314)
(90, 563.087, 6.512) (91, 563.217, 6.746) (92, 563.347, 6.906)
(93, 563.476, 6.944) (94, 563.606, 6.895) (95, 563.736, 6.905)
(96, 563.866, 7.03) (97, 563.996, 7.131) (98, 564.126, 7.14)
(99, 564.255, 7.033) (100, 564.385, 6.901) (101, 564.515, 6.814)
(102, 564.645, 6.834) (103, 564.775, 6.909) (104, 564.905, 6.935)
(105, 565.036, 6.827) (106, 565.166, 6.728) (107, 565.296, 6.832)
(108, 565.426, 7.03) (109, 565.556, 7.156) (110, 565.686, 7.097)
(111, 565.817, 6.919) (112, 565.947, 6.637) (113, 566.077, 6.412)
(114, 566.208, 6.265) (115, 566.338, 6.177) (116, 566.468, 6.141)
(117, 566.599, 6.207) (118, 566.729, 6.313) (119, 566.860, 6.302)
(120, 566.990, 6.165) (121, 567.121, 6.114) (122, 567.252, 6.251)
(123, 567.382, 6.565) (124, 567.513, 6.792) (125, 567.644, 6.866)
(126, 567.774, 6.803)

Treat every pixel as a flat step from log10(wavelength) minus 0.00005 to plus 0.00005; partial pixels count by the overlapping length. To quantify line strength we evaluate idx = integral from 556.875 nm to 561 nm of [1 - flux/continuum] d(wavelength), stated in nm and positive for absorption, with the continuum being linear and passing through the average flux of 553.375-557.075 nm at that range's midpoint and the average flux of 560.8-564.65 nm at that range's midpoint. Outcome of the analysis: -0.064 nm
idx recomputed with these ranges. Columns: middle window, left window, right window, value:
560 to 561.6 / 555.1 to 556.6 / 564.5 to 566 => -0.075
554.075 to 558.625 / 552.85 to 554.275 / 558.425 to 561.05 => 0.074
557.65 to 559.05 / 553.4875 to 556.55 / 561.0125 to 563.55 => 0.011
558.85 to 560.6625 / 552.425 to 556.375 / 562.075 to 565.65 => -0.062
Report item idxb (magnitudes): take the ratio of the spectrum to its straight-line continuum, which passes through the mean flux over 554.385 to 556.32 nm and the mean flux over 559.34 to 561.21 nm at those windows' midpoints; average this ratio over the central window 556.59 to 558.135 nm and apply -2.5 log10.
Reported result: 0.050 mag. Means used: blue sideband 7.28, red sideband 7.31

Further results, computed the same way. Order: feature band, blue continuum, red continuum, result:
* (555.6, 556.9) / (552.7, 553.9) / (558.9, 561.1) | 0.06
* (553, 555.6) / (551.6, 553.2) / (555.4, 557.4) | -0.06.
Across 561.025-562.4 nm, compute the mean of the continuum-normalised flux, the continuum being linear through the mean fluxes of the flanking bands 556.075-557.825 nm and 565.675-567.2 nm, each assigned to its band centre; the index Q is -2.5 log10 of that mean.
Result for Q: -0.06 mag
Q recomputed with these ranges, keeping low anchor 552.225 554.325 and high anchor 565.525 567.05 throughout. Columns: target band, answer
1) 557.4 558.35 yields 0.013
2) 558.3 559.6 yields -0.047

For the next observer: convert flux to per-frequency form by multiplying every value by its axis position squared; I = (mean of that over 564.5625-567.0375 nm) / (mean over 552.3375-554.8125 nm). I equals 0.97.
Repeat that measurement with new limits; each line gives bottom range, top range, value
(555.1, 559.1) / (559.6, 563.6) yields 1.01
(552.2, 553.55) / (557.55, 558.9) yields 1.01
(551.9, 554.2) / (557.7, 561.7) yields 1.03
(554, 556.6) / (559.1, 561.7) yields 1.02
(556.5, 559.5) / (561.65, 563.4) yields 0.97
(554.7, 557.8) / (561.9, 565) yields 0.97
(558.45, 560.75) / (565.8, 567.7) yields 0.90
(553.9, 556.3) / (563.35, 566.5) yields 0.97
